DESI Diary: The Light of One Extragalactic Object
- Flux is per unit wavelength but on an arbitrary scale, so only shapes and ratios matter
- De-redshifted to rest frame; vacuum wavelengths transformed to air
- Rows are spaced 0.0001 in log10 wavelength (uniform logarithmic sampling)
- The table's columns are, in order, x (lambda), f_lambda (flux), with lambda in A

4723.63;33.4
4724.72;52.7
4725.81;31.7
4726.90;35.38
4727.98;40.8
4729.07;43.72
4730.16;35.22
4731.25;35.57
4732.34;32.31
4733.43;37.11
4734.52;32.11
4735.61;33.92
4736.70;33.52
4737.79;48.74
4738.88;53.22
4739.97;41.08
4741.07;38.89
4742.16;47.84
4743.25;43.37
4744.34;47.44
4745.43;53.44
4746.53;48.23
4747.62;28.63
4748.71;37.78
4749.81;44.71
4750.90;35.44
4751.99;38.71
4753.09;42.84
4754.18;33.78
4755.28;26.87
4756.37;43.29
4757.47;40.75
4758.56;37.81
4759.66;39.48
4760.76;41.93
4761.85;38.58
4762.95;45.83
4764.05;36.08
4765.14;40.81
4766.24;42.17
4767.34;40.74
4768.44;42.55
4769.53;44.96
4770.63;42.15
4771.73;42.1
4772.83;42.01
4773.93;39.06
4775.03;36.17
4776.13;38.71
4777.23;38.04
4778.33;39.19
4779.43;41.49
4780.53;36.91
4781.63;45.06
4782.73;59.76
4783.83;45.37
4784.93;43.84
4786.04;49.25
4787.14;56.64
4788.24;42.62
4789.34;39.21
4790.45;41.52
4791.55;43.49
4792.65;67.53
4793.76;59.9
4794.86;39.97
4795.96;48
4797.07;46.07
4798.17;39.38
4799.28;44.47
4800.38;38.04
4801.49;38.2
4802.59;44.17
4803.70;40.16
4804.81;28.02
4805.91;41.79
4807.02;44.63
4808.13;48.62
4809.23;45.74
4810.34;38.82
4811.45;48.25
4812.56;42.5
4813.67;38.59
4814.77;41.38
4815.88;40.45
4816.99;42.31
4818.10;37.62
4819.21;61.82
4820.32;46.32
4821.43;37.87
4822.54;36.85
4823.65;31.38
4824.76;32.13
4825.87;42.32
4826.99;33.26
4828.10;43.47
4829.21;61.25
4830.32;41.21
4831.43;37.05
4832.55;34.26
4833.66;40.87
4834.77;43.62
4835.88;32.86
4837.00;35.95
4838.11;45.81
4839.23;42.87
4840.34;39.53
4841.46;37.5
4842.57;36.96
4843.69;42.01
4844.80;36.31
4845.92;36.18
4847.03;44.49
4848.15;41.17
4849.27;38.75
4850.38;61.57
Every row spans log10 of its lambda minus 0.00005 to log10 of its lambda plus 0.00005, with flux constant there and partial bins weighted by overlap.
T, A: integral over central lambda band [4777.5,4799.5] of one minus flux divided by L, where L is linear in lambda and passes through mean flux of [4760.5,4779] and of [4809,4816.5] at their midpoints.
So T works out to -2.7 A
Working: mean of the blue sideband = 40.6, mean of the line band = 46.4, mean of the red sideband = 42.1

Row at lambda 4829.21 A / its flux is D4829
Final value 61.25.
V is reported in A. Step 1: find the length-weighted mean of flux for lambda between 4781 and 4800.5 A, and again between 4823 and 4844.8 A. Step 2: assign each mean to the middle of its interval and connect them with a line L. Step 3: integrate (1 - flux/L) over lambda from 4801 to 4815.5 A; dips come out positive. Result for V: 0.9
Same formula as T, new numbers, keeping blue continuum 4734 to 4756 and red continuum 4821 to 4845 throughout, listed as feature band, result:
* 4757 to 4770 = -0.2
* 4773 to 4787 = -1.1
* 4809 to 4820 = -1.1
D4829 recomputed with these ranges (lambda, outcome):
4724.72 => 52.7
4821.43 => 37.87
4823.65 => 31.38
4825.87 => 42.32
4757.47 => 40.75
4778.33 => 39.19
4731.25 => 35.57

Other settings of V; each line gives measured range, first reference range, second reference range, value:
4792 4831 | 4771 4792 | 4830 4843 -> -2.2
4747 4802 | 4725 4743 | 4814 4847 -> -3.5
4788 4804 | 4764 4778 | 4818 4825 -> -1.6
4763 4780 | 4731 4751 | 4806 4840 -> 0.3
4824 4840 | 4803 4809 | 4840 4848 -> -0.3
